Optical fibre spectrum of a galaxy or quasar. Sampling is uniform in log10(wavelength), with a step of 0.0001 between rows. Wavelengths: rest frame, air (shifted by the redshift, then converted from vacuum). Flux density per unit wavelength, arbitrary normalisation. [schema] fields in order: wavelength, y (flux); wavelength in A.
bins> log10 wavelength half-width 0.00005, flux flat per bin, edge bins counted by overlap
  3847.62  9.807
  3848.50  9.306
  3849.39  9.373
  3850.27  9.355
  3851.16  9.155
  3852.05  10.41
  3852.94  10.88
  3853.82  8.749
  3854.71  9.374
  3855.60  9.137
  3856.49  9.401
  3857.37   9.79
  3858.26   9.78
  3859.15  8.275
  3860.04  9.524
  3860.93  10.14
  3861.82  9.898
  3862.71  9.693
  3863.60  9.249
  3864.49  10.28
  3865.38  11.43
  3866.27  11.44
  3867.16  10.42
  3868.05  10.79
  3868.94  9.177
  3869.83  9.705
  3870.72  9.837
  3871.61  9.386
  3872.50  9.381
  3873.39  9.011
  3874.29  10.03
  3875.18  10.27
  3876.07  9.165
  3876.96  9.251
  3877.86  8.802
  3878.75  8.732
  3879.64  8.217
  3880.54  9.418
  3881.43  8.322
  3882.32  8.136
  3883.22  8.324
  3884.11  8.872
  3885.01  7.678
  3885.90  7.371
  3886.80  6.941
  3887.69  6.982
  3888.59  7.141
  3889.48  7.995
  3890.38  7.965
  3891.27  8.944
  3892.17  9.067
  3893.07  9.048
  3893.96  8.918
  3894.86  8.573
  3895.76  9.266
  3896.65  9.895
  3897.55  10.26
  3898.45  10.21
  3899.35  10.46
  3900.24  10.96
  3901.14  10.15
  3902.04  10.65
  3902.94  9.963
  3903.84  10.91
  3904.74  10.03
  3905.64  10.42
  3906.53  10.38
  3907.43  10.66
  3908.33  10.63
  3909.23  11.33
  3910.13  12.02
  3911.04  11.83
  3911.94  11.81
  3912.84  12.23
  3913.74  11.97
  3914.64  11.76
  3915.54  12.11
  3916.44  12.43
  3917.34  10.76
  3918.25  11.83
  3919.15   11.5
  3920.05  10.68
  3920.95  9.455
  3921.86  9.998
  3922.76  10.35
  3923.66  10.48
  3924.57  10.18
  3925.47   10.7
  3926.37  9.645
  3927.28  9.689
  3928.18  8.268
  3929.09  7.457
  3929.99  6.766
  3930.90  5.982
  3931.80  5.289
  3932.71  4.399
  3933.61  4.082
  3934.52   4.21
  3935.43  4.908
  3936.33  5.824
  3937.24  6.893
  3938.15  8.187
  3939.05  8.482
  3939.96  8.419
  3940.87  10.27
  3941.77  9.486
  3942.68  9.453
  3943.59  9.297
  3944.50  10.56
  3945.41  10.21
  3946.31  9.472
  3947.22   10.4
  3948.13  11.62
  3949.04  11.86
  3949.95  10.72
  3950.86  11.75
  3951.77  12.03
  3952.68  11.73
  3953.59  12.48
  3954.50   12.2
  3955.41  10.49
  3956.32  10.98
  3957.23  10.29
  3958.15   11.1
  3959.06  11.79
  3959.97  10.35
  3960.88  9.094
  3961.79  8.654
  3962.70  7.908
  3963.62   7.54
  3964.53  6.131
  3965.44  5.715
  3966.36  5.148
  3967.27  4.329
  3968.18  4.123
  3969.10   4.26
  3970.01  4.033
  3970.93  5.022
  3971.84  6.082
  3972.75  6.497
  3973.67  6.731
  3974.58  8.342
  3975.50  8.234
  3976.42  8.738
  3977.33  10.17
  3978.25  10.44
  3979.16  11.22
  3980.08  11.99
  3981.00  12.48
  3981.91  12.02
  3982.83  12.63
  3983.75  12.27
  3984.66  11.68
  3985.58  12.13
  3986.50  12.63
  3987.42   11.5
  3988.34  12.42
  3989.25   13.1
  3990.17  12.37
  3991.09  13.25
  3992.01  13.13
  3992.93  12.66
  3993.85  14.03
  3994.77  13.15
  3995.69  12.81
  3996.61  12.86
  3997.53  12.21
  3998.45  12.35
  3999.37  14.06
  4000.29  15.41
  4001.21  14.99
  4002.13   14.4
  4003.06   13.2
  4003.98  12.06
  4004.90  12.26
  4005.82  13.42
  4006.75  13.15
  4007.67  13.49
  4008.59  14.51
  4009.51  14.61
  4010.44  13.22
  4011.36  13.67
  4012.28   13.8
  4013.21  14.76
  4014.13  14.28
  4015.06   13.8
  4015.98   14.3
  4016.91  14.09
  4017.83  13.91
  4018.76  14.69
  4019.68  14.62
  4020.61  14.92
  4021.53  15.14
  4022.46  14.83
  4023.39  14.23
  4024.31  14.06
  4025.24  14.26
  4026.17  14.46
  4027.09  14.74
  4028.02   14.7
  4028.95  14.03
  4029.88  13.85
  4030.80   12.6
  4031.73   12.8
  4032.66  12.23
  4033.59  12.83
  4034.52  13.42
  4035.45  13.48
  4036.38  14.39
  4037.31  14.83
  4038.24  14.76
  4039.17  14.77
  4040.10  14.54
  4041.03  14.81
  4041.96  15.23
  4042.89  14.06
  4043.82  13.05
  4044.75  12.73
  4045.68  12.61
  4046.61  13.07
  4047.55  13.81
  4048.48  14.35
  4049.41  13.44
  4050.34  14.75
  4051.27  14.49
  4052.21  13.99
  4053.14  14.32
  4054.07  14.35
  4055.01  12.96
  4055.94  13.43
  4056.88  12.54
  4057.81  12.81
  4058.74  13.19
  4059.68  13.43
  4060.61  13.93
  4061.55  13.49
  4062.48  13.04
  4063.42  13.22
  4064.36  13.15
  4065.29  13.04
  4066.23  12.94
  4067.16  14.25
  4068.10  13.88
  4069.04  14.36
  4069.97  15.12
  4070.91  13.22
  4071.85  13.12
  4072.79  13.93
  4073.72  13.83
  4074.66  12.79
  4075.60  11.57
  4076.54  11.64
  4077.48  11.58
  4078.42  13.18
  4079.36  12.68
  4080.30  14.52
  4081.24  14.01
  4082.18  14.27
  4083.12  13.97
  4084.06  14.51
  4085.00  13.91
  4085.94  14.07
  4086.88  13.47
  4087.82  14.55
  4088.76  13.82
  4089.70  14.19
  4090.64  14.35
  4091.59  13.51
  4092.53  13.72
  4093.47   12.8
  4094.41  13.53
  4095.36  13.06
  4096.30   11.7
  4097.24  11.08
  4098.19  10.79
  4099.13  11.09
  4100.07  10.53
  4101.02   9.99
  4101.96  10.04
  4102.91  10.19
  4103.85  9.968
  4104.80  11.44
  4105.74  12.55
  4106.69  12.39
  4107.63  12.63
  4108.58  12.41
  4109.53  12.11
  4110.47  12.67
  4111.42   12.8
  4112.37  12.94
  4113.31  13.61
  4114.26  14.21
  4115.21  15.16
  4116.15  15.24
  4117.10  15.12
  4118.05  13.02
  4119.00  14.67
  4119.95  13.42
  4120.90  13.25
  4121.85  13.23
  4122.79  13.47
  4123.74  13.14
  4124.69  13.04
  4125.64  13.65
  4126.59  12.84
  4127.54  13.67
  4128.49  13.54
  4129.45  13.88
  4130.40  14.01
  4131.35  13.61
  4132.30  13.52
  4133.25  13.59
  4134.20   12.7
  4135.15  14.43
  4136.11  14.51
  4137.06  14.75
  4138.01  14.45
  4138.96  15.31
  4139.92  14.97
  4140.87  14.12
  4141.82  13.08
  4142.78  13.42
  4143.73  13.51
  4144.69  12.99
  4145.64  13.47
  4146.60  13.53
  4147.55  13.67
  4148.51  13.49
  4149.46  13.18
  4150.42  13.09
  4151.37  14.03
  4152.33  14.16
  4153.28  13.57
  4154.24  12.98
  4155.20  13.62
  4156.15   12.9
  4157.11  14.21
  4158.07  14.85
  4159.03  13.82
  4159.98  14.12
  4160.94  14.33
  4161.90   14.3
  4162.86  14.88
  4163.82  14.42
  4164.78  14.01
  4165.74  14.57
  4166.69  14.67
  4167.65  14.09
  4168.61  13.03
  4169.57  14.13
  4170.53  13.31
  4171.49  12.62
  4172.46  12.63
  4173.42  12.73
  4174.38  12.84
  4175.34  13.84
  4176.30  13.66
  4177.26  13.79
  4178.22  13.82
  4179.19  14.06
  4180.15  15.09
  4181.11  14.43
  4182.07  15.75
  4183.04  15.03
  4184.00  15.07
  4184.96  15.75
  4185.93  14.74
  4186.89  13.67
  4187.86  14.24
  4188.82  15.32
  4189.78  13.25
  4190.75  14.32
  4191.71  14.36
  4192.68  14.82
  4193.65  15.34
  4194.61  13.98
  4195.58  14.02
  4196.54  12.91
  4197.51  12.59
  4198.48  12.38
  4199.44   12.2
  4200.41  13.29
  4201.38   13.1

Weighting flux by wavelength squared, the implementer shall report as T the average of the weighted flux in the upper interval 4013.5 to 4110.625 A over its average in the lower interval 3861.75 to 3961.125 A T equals 1.50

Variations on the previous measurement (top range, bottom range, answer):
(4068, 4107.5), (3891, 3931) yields 1.36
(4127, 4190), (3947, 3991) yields 1.58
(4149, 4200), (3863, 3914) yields 1.67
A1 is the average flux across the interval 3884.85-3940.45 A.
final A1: 9.25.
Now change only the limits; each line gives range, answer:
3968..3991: 9.77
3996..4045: 13.9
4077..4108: 12.7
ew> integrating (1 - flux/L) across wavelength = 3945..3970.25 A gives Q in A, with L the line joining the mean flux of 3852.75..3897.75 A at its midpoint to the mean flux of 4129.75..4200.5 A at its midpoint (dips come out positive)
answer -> 3.11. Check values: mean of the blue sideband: 9.17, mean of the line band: 9.2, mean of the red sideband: 13.9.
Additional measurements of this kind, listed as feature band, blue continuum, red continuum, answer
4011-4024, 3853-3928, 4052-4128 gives -2.7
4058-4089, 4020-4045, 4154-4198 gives 1.3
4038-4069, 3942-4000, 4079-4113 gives -4.9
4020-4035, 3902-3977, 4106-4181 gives -3.8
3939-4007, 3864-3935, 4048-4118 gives 2.7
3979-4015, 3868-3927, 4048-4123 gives -4.6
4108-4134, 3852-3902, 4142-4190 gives -0.6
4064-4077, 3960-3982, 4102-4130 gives -2.3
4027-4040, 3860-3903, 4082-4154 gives -2.2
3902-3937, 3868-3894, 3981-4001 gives 1.8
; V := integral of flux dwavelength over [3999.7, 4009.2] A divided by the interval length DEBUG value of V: 13.7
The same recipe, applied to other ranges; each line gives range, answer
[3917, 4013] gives 10.2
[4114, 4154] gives 13.8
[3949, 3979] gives 8.61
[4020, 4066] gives 13.8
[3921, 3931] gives 9.16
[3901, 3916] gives 11.1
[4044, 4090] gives 13.5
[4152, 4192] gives 14.1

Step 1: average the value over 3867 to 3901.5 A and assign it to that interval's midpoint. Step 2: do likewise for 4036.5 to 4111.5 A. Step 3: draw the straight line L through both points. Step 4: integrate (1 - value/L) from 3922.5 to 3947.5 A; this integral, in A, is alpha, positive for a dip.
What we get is 4.9 A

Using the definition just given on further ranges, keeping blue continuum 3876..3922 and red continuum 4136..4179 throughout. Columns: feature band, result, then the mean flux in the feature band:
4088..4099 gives -0.1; 12.9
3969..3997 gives 1.1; 10.7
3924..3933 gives 2.0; 7.93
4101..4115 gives 1.0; 12.1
